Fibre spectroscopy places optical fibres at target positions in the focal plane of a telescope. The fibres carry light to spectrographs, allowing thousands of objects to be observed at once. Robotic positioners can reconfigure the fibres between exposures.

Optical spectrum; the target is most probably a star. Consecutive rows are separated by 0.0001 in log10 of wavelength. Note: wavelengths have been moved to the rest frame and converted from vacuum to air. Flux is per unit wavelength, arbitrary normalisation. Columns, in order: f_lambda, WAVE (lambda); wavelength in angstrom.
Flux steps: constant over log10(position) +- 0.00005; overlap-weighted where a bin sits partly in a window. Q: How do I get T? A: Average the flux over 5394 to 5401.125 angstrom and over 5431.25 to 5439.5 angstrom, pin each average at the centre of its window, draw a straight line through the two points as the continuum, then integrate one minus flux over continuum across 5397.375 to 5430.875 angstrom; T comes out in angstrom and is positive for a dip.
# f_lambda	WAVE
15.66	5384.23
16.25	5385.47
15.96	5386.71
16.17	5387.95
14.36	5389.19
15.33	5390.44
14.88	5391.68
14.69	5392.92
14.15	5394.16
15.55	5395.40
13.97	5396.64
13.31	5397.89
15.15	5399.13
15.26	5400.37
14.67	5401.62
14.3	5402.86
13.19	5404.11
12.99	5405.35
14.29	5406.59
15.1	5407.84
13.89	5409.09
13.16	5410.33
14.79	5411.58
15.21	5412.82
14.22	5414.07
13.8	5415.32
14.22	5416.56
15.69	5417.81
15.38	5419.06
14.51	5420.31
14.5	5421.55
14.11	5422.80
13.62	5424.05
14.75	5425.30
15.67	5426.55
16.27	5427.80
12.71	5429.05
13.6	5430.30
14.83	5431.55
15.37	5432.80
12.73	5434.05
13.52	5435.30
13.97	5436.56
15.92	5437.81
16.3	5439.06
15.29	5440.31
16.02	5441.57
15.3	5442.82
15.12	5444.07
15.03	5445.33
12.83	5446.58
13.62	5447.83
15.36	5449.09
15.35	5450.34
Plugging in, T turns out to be 0.5 angstrom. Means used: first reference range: 14.6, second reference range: 14.6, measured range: 14.4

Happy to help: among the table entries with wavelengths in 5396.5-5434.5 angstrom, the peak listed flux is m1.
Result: 16.27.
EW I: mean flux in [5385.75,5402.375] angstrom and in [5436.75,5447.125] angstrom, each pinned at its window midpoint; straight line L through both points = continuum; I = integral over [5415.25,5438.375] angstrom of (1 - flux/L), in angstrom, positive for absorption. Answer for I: 0.93 angstrom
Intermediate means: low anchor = 14.9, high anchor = 15.2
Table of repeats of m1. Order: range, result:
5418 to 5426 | 15.38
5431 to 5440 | 16.3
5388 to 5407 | 15.55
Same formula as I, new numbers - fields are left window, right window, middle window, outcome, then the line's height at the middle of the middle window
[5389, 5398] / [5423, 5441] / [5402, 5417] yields 0.5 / 14.6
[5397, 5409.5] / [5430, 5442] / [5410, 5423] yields -0.1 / 14.4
